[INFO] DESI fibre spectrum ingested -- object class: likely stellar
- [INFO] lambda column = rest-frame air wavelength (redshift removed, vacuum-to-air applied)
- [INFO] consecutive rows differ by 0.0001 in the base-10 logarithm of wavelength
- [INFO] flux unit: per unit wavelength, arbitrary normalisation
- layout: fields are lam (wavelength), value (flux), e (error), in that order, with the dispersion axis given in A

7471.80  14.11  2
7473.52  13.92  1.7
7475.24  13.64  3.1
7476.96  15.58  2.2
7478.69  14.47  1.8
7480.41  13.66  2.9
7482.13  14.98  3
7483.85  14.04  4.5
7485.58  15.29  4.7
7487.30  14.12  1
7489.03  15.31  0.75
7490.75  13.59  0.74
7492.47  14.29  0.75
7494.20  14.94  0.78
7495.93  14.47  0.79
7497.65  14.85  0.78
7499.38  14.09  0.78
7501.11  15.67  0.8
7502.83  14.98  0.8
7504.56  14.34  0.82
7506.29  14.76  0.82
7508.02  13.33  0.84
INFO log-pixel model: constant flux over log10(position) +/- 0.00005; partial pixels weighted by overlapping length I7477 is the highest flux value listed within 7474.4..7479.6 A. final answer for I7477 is 15.58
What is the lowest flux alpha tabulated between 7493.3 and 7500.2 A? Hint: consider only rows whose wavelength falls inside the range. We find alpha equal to 14.09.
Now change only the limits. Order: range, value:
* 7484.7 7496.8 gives 13.59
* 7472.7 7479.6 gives 13.64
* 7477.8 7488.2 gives 13.66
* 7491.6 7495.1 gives 14.29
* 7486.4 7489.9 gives 14.12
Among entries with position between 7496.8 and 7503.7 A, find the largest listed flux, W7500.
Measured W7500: 15.67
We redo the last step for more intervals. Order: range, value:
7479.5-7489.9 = 15.31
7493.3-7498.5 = 14.94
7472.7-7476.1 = 13.92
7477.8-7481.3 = 14.47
